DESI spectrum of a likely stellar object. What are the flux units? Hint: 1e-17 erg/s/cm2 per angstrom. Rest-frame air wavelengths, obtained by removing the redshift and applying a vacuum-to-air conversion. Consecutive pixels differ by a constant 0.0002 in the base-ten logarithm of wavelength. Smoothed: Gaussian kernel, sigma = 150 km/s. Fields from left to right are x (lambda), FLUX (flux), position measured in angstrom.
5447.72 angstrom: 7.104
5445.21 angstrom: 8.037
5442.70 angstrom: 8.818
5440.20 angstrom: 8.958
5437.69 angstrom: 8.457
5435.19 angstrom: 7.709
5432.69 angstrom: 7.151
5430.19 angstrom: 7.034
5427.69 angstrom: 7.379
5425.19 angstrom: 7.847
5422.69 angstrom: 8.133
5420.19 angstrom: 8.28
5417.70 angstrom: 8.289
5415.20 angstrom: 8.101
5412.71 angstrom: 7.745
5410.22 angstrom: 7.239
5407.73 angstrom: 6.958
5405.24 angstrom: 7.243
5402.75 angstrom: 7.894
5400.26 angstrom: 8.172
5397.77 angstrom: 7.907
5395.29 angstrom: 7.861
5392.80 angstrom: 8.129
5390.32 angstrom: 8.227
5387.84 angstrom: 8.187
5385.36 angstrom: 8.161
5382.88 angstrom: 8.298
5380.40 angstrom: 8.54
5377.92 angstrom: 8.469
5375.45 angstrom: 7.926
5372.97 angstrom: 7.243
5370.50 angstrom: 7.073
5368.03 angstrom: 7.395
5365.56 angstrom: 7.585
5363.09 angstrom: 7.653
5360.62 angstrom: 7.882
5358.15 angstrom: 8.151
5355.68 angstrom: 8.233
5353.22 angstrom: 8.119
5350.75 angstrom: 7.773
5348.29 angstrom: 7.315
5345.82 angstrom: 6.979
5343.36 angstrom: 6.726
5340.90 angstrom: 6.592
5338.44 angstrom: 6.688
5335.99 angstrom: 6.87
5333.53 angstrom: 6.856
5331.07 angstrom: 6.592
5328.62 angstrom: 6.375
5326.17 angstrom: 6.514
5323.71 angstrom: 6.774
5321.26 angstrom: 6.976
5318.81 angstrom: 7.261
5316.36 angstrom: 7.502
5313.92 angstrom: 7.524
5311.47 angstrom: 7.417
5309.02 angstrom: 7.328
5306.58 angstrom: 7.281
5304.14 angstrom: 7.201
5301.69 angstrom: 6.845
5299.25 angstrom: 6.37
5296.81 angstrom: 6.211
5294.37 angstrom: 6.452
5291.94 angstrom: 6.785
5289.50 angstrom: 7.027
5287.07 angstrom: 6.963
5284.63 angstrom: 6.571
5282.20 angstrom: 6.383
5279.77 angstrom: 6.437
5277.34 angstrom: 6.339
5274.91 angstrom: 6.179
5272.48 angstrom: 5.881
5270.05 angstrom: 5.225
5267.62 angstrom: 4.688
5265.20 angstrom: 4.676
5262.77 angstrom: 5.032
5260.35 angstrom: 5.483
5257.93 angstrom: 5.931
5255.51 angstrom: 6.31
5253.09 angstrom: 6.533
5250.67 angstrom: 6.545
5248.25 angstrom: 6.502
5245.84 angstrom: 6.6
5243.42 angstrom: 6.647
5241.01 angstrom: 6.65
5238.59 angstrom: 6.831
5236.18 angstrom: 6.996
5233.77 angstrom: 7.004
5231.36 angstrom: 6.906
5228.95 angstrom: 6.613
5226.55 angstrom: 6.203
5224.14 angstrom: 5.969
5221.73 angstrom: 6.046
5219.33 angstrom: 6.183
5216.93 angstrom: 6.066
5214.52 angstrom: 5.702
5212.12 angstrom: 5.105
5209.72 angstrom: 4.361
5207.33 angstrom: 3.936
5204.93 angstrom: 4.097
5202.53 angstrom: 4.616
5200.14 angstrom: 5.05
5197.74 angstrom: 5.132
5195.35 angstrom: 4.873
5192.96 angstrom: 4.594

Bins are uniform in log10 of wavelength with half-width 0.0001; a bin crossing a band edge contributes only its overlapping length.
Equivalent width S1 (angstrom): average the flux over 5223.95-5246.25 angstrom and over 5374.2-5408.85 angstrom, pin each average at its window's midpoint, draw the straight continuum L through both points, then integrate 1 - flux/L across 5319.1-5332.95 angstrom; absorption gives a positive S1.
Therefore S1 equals 1.4 angstrom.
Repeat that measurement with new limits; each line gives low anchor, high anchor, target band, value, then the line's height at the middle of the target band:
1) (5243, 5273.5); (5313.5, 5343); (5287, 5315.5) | -2.2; 6.46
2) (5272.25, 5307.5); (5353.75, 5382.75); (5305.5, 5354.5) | 1.1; 7.25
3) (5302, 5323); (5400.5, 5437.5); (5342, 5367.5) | -0.7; 7.44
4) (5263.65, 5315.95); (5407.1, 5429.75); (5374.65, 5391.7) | -2.0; 7.42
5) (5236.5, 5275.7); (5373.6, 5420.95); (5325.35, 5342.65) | 1.1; 7.09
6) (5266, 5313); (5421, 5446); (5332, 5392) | -3.2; 7.23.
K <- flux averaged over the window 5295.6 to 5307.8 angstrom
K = 6.78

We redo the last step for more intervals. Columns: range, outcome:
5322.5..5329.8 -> 6.55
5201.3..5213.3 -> 4.43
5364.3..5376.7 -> 7.45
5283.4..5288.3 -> 6.77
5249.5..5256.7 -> 6.46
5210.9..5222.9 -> 5.82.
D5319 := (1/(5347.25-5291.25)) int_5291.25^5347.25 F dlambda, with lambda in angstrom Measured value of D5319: 6.88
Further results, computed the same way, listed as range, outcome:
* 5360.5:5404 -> 7.92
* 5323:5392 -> 7.48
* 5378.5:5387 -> 8.33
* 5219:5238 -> 6.52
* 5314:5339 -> 6.88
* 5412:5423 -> 8.13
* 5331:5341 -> 6.75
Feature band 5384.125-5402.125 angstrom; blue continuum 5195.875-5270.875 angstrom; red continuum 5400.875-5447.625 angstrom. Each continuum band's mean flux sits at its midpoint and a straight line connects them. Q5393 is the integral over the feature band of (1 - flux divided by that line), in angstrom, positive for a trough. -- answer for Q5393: -1.4 angstrom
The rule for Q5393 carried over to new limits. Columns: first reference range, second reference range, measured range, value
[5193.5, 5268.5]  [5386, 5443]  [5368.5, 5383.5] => -0.9 angstrom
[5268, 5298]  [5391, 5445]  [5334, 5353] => -0.1 angstrom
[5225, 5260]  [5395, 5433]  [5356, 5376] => -0.7 angstrom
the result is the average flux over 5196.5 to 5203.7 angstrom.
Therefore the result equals 4.94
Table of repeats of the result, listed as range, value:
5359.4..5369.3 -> 7.63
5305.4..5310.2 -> 7.31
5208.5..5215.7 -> 5.06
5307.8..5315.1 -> 7.42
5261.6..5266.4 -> 4.85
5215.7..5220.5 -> 6.12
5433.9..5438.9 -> 8.08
